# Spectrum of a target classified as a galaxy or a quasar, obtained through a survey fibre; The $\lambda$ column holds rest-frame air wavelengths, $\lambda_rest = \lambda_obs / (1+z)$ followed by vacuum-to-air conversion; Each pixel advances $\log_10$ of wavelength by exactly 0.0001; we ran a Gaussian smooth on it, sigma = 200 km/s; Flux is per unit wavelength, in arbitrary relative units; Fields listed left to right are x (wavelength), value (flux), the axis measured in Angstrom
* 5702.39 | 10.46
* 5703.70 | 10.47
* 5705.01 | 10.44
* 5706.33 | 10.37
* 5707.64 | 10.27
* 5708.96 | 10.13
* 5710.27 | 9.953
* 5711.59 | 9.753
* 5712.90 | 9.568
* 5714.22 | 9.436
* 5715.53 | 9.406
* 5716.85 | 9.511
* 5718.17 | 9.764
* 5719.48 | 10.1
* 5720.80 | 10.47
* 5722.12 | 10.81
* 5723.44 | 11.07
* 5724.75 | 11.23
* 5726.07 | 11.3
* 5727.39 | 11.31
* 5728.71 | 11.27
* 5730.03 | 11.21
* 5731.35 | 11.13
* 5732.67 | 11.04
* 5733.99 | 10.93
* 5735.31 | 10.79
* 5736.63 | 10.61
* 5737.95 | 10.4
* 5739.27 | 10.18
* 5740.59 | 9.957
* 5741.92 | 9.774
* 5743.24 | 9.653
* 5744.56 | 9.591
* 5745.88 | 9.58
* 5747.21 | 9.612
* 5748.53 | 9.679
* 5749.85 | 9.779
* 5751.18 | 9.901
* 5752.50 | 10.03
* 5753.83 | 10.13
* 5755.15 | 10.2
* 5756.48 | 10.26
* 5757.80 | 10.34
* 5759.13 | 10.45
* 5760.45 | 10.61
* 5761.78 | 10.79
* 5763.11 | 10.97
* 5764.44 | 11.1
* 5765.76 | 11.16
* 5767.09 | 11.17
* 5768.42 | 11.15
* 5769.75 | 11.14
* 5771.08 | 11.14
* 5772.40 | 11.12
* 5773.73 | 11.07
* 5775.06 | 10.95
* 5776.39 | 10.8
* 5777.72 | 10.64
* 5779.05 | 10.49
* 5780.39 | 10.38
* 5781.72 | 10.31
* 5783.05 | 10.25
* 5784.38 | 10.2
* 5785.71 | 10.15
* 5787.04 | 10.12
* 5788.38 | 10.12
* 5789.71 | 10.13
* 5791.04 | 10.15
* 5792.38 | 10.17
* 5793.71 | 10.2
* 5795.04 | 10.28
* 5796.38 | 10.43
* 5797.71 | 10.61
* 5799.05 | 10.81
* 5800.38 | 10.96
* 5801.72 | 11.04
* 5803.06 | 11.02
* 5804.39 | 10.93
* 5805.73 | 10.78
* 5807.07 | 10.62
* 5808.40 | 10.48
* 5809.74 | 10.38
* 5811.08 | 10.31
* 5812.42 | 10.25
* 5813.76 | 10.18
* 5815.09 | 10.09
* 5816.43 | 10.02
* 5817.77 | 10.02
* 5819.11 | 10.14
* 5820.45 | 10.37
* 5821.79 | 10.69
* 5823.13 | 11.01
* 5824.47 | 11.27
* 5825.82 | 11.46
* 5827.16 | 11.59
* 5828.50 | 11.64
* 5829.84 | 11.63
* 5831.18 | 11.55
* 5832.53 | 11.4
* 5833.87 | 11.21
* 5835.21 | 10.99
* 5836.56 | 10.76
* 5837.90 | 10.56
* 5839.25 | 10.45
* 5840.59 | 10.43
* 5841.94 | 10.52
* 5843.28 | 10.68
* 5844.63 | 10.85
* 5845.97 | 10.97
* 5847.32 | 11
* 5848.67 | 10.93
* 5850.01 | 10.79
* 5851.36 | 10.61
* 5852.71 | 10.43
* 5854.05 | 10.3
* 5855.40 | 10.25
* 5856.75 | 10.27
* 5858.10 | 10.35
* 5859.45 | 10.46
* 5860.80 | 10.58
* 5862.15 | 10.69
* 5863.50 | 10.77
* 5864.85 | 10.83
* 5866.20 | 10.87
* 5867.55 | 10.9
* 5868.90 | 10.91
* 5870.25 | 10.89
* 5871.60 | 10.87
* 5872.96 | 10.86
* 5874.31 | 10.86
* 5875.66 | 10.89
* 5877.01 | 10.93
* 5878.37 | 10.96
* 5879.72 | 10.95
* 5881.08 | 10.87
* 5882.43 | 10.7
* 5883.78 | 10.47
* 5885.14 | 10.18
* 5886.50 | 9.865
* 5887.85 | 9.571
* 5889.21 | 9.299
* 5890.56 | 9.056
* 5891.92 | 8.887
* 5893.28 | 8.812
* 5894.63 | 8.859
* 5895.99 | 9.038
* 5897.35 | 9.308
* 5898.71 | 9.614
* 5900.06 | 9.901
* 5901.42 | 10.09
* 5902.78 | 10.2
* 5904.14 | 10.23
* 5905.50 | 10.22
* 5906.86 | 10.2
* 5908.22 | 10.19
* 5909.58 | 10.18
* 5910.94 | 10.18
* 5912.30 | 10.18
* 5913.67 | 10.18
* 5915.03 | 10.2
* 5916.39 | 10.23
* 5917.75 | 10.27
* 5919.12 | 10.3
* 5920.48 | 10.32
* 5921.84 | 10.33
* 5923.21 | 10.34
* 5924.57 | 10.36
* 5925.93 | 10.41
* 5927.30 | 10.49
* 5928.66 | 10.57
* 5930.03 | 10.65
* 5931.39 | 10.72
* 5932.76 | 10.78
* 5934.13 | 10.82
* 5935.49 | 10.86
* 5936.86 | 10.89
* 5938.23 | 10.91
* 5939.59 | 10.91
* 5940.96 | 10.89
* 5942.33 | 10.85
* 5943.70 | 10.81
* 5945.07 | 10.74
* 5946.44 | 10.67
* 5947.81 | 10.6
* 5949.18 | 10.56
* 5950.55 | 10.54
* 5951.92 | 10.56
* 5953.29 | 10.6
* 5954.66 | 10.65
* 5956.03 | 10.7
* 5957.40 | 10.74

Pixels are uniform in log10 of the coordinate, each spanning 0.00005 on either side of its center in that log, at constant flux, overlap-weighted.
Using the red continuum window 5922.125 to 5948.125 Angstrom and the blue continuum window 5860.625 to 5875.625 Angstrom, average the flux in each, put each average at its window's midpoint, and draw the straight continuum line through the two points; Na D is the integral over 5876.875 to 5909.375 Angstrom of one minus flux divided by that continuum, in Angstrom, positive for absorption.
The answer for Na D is 2.60 Angstrom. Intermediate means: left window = 10.8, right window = 10.7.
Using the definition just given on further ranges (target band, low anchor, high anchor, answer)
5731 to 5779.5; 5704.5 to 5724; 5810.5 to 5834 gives -0.67 Angstrom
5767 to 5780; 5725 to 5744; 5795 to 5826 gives -0.38 Angstrom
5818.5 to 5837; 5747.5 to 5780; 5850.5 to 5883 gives -0.79 Angstrom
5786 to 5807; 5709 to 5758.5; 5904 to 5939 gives -0.40 Angstrom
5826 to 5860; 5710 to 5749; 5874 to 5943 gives -1.86 Angstrom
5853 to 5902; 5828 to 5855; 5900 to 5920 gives 1.26 Angstrom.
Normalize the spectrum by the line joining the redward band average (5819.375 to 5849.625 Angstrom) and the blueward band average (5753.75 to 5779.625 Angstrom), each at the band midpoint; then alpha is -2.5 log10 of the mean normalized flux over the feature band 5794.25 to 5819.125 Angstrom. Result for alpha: 0.04 mag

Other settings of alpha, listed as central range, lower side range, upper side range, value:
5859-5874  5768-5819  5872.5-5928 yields -0.056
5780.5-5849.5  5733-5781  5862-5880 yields 0.003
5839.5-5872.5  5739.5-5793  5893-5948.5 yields -0.034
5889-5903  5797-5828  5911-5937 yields 0.126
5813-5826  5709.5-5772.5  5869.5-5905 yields -0.026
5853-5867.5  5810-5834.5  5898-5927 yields 0.000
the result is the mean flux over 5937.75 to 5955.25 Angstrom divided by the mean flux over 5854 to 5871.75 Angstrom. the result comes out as 1.01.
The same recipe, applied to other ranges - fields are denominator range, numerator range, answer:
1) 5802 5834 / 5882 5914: 0.91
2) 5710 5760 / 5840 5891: 1.03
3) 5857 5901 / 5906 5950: 1.03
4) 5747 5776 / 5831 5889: 1.01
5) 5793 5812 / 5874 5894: 0.95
